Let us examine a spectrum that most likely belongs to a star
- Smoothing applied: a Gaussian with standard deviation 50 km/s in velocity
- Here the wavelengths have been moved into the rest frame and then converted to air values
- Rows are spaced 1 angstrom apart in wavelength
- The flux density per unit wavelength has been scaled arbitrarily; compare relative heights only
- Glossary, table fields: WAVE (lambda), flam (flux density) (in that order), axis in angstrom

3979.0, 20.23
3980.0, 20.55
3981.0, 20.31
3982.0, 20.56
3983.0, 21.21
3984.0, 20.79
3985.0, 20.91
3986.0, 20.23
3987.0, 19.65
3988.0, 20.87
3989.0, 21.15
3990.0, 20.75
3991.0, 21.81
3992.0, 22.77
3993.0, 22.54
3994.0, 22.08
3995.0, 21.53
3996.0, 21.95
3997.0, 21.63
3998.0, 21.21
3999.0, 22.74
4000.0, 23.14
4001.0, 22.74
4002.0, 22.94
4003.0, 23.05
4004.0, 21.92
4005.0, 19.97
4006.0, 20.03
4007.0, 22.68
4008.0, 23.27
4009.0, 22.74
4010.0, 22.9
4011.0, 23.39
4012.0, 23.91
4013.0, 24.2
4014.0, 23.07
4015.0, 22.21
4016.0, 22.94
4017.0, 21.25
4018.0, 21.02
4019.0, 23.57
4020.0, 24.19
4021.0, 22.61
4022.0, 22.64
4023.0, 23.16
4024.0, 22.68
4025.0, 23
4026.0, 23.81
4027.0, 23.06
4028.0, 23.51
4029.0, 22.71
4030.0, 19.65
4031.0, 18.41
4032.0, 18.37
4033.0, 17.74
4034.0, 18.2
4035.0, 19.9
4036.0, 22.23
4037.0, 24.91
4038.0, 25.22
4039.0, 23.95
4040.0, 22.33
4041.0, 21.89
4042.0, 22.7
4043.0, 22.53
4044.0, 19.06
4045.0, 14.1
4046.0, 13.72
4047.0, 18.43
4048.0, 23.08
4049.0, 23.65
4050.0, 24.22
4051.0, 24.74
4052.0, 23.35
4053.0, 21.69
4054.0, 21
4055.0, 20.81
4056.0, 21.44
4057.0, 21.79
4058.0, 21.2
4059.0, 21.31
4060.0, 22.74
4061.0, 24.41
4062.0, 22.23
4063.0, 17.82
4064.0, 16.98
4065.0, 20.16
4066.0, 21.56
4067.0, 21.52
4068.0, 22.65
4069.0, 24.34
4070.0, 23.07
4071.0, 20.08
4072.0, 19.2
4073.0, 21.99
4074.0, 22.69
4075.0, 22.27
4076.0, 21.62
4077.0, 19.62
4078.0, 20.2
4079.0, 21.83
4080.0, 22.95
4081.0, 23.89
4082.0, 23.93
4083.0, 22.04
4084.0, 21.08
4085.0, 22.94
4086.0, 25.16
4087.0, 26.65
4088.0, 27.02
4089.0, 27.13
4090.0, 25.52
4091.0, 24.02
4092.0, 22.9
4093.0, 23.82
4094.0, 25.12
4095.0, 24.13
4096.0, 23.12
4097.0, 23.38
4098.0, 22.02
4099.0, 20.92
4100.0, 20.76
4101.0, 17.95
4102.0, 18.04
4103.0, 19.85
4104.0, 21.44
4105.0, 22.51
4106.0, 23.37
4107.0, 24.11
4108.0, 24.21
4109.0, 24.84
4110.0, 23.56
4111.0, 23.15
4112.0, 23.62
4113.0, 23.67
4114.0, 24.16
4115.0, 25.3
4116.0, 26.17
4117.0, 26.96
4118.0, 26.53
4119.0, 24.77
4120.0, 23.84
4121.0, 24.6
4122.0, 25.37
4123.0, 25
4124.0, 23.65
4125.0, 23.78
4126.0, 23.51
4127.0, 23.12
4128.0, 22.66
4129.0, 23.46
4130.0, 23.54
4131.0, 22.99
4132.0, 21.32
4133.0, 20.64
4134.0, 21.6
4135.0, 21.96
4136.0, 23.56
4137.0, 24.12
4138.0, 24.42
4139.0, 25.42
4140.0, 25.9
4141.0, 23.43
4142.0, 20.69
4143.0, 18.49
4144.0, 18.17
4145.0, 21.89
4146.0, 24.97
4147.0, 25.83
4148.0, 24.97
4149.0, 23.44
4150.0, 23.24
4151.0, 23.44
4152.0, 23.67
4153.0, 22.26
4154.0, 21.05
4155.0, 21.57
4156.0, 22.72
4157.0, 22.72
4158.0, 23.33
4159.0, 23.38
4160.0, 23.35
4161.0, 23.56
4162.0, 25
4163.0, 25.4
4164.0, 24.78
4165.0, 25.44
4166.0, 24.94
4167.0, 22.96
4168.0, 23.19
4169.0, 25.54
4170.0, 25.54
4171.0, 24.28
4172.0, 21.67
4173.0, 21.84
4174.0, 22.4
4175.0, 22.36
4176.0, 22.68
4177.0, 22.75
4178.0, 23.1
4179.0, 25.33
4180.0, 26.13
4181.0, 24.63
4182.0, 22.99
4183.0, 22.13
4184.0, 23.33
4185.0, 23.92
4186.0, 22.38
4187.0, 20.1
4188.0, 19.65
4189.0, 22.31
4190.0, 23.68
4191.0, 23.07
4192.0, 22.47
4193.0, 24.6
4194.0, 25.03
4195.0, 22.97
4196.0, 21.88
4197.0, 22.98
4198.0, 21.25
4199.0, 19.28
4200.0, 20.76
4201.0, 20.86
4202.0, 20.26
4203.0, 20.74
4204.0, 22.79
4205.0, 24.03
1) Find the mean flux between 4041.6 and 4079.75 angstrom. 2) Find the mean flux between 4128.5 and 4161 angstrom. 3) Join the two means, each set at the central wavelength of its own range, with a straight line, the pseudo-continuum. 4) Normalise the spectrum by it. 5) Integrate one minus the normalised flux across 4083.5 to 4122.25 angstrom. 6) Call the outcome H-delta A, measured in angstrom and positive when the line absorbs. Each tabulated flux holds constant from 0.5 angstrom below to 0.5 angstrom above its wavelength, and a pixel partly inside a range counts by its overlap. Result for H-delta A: -2.86 angstrom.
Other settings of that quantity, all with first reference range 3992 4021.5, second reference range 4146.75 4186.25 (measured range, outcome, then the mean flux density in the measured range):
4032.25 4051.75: 1.3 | 21.2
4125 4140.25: 0.1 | 23.2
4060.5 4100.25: 0.7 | 22.6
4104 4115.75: -0.3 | 23.8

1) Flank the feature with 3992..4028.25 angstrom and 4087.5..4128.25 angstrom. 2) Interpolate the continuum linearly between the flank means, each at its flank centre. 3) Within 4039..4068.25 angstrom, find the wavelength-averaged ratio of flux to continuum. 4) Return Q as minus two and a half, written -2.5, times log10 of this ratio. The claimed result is 0.09 mag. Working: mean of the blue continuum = 22.6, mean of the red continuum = 23.7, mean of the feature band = 21.2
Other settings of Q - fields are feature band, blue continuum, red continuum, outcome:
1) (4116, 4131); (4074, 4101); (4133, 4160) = -0.063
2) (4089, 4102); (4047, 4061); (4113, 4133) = 0.029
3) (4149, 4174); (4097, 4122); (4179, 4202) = -0.033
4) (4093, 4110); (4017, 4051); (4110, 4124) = 0.086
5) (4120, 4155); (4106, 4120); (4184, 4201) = 0.036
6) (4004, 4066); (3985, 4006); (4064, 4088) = 0.011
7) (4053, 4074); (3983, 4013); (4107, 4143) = 0.076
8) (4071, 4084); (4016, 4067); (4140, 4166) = 0.014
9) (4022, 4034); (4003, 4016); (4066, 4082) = 0.050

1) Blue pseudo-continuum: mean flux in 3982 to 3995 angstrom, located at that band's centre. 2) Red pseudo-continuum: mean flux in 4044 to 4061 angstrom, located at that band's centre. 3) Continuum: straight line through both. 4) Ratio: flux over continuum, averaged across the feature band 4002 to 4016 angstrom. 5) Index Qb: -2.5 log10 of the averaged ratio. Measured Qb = -0.070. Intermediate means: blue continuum 21.2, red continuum 21.1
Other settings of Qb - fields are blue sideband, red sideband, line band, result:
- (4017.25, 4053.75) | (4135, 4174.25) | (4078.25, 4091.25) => -0.08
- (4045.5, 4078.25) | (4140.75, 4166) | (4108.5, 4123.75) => -0.11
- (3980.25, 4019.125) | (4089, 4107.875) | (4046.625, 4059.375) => 0.01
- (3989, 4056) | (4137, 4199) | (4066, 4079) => 0.04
